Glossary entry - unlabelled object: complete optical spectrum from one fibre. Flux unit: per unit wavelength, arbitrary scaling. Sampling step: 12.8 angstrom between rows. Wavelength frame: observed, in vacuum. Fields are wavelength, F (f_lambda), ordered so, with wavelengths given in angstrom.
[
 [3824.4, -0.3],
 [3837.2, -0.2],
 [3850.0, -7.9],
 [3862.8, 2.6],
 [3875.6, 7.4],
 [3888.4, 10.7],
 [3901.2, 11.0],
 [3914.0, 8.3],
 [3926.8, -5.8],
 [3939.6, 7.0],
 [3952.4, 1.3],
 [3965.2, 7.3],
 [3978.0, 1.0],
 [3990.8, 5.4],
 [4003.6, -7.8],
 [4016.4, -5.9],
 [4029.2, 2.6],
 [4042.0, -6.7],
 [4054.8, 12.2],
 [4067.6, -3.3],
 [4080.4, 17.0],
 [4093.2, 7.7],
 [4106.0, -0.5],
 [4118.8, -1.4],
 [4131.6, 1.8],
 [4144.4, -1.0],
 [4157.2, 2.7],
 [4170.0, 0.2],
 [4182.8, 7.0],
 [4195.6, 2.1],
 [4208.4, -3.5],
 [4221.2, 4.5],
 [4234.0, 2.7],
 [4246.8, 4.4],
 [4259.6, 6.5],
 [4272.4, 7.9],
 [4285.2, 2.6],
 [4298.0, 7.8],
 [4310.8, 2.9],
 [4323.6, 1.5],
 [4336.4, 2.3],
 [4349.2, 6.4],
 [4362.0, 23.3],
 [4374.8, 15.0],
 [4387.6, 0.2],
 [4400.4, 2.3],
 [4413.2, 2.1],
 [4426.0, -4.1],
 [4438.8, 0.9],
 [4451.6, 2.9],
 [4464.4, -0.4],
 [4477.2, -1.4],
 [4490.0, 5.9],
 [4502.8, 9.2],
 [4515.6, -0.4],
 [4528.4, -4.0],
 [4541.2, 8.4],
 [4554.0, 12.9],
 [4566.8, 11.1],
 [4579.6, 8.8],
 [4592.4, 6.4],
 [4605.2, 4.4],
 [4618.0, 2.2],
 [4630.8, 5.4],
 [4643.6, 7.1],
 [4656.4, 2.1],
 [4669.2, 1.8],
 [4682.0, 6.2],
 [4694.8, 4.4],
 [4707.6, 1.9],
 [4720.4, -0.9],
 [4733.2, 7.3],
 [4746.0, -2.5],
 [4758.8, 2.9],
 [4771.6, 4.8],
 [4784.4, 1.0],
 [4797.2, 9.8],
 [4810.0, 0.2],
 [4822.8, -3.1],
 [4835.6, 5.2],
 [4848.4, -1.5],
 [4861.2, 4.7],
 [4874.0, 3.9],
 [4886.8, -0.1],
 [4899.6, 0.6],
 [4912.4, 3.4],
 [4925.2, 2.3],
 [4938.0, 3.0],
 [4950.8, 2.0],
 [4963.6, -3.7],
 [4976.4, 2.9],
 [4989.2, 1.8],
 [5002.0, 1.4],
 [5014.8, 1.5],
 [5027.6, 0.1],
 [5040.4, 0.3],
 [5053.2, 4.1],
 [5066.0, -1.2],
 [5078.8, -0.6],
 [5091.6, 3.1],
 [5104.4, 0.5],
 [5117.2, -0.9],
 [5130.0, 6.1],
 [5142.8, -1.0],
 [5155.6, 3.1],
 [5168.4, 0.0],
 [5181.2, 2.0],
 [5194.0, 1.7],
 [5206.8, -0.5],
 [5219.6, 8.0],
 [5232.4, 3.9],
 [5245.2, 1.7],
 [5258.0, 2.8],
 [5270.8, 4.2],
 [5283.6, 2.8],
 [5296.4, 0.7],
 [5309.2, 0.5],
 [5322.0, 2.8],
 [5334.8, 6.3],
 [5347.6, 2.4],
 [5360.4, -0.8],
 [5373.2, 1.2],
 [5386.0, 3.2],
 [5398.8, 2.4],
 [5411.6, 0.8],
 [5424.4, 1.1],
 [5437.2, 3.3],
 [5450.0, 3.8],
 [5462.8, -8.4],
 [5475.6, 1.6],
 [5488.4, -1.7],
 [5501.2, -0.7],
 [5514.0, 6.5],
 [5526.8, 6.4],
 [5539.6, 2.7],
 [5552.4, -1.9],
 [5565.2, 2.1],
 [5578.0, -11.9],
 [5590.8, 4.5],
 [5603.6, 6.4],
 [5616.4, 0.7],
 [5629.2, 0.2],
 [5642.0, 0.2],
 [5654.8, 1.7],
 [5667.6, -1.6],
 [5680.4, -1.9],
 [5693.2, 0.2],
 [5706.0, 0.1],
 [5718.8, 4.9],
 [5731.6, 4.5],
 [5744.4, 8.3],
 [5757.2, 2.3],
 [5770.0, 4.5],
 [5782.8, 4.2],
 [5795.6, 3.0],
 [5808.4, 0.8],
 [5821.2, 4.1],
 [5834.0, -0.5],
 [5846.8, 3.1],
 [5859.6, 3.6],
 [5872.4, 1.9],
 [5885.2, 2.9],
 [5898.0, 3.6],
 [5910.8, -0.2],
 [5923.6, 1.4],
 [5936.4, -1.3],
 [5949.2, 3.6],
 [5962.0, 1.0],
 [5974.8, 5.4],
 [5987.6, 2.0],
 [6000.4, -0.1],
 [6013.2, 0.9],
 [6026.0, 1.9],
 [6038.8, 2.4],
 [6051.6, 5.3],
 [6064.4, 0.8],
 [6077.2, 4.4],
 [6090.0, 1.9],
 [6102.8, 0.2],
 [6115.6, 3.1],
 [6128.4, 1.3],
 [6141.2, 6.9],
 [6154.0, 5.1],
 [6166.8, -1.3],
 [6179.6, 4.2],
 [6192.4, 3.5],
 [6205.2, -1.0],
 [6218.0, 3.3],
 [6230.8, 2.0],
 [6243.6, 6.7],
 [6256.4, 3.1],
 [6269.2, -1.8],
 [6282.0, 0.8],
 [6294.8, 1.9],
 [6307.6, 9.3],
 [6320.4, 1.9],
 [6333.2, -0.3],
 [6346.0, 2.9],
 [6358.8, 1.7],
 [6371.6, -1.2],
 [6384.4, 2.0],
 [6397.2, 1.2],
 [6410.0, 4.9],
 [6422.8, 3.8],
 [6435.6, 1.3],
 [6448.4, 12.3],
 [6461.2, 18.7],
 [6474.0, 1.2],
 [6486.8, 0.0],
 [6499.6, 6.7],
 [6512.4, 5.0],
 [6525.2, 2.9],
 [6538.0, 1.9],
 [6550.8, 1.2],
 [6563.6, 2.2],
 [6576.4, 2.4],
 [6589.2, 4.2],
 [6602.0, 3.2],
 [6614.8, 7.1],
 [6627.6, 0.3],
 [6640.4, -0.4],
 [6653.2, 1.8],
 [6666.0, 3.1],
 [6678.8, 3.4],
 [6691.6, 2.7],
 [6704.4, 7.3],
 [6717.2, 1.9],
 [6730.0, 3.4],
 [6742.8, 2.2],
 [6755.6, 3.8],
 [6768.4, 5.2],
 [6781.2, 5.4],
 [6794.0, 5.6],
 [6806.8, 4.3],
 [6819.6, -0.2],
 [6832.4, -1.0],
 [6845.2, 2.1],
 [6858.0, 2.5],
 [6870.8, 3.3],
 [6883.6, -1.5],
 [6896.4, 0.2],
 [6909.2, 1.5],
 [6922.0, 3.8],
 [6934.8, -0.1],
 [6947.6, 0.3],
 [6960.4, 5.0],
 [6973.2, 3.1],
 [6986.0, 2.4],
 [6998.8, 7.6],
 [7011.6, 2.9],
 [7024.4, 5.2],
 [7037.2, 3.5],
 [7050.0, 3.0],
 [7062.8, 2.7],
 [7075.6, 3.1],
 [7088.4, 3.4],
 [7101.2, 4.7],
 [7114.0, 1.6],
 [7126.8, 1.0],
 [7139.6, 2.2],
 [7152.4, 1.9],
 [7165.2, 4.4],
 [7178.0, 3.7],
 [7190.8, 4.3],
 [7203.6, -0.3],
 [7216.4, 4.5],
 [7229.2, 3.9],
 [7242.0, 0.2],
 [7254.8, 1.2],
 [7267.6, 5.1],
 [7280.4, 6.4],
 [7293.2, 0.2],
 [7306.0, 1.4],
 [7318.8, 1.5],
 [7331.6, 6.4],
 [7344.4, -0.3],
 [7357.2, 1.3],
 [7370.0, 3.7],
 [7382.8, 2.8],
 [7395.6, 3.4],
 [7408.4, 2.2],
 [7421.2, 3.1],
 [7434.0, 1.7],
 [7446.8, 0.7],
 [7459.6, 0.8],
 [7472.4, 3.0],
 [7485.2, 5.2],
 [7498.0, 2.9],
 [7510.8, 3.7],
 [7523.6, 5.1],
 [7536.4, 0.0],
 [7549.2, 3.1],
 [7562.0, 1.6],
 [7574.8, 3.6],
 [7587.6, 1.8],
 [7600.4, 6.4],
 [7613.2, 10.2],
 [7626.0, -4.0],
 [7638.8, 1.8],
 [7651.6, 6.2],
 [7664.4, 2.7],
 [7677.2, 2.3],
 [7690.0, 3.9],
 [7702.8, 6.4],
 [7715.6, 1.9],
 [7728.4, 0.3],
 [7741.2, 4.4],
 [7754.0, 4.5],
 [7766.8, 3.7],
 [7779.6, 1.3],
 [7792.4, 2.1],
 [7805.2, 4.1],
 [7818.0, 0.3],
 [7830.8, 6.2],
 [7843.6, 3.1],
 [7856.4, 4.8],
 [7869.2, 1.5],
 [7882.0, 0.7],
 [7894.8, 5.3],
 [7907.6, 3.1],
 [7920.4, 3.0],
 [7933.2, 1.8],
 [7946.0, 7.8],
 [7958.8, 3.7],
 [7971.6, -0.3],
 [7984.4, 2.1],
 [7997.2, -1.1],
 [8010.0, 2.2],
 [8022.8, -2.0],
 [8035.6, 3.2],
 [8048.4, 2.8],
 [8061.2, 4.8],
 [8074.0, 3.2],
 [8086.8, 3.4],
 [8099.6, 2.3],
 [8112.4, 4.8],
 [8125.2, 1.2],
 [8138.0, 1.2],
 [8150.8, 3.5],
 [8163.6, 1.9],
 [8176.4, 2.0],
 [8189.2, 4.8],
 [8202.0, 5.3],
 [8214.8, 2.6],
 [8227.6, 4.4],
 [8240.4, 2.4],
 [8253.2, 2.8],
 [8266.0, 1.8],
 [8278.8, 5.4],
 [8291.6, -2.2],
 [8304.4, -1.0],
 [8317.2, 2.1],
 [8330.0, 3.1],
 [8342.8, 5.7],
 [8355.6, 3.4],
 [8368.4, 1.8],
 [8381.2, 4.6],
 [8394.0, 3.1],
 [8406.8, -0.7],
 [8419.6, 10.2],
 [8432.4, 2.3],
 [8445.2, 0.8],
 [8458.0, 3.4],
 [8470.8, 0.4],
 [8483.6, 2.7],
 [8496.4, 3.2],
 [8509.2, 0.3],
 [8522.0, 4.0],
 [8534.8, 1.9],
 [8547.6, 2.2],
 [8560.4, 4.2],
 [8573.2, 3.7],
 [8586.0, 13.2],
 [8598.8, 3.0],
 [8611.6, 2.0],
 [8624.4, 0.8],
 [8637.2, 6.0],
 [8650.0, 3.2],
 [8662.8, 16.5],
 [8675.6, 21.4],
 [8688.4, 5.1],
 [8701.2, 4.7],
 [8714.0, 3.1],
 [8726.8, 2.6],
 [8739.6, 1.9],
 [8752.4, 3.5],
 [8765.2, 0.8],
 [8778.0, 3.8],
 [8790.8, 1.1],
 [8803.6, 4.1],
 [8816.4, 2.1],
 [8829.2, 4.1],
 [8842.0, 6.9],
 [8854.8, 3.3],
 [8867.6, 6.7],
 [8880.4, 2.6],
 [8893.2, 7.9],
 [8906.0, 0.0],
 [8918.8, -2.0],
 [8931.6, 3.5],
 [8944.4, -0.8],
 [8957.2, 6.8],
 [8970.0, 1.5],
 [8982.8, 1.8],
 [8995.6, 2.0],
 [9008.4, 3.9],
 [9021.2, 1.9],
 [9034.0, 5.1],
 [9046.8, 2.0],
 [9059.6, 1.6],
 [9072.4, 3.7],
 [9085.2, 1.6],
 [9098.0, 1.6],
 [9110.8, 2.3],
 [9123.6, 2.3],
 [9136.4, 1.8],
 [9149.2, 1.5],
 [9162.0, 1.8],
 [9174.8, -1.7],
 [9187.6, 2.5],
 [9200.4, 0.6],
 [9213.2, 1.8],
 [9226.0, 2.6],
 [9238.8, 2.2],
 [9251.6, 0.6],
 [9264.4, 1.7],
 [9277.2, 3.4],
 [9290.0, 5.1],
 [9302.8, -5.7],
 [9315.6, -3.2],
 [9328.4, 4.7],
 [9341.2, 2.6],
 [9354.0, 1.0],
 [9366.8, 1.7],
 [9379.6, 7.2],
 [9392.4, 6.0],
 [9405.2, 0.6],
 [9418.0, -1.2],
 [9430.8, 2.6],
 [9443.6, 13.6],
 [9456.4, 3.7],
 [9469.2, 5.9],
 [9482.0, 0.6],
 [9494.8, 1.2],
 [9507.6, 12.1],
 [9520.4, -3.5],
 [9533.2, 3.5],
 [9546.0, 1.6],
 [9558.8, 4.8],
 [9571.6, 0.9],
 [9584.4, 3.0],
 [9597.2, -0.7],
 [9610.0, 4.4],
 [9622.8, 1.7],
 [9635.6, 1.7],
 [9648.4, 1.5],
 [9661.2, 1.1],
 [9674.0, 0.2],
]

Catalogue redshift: 0.731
